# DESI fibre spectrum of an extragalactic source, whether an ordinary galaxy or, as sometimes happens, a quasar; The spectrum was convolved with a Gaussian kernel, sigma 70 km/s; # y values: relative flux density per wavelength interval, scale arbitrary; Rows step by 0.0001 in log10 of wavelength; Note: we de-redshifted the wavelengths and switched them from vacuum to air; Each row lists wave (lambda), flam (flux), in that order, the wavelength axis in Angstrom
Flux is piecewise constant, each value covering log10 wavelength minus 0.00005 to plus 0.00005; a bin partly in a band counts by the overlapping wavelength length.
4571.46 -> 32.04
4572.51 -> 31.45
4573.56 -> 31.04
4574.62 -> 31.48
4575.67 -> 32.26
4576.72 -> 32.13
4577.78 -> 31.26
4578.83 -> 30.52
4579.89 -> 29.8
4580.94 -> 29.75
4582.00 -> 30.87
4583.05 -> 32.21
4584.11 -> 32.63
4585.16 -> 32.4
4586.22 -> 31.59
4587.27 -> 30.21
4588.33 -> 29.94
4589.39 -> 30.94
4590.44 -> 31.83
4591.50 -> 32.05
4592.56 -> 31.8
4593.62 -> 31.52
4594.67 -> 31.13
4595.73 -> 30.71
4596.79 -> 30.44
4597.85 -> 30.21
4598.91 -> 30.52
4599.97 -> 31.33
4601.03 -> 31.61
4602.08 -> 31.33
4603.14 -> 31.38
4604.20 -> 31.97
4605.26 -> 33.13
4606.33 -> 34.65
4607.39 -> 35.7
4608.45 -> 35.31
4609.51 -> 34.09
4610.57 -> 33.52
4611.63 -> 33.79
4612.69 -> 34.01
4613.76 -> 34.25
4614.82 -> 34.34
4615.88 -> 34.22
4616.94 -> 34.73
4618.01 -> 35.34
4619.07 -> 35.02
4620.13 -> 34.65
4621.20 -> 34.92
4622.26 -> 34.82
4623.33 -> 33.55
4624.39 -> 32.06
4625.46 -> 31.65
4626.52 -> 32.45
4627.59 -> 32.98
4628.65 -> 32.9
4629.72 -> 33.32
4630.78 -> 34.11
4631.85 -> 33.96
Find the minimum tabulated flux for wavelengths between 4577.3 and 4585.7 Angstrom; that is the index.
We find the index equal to 29.75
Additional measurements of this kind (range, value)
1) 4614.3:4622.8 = 34.22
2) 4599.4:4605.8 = 31.33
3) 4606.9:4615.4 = 33.52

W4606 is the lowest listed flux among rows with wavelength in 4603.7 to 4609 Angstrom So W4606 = 31.97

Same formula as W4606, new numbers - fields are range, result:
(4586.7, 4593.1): 29.94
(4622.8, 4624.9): 32.06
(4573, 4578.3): 31.04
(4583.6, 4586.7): 31.59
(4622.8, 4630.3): 31.65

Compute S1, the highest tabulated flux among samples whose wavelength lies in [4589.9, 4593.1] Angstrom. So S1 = 32.05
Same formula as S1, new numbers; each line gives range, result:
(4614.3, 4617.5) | 34.73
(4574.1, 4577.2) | 32.26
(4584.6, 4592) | 32.4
